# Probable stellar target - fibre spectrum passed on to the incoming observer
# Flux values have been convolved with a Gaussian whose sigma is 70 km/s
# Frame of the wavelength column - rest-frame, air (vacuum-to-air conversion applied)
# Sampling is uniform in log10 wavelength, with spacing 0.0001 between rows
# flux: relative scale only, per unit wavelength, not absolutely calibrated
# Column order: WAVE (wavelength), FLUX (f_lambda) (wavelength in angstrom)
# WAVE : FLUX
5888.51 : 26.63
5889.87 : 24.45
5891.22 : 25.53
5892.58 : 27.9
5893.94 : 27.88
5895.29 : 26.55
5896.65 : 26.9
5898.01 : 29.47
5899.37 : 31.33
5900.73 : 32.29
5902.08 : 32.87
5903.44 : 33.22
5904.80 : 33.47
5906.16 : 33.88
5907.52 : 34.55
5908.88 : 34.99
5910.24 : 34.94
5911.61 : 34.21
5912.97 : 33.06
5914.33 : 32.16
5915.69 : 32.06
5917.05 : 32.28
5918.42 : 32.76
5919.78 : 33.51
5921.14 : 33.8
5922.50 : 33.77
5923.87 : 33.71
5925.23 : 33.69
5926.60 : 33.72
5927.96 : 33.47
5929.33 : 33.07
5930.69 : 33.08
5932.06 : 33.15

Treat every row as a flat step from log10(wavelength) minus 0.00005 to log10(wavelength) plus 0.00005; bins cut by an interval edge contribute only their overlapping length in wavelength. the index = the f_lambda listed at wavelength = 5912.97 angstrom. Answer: 33.06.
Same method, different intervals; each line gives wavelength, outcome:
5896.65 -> 26.9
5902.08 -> 32.87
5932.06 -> 33.15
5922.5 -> 33.77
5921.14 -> 33.8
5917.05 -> 32.28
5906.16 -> 33.88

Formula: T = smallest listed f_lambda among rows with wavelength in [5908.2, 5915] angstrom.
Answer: 32.16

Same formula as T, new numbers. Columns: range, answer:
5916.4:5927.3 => 32.28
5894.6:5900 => 26.55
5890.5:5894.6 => 25.53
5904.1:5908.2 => 33.47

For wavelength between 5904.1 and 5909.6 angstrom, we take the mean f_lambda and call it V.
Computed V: 34.2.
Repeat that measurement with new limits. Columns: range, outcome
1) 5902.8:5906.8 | 33.5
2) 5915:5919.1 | 32.4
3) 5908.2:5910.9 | 35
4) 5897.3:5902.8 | 31.5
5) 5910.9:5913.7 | 33.5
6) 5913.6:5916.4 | 32.2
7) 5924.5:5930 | 33.5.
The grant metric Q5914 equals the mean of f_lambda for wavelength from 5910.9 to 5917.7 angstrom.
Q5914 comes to 32.8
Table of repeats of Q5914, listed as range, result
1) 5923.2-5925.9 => 33.8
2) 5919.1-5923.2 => 33.7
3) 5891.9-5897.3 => 27.3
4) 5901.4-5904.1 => 33.1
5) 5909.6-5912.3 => 34.5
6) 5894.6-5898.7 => 27.7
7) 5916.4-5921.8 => 33.1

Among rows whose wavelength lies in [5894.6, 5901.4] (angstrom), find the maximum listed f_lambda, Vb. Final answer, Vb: 32.29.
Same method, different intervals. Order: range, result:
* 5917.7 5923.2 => 33.8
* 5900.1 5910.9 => 34.99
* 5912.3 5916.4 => 33.06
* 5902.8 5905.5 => 33.47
